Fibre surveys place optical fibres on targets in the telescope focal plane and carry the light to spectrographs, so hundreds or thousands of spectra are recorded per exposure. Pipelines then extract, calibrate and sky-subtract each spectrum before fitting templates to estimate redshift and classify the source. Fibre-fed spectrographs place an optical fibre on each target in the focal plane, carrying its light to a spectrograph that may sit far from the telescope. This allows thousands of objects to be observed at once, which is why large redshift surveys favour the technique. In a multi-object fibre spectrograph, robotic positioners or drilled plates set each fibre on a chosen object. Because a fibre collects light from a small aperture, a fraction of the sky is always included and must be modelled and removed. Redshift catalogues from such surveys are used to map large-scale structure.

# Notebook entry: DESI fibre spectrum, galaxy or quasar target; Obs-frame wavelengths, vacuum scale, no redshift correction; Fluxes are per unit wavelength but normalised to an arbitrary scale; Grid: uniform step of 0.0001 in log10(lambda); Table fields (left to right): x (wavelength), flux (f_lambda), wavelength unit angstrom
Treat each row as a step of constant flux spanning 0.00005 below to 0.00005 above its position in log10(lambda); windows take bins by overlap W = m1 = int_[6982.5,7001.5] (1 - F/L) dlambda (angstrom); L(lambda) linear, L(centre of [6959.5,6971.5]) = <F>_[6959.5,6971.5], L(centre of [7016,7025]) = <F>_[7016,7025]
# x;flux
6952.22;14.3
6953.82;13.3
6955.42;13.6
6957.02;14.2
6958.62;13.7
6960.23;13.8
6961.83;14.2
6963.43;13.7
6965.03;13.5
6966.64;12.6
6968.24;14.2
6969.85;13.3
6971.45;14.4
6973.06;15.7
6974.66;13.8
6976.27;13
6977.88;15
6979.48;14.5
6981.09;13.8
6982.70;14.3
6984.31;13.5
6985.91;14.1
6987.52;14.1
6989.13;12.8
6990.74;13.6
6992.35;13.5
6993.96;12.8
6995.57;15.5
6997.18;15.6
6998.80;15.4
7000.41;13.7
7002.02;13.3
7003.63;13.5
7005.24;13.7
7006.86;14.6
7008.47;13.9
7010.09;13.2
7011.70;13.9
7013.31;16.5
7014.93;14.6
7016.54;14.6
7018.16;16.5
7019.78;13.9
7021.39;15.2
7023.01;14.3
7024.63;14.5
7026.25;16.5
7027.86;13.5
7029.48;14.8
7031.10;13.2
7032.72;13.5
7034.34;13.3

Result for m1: 0.2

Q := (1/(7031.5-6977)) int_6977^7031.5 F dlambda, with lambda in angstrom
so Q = 14.3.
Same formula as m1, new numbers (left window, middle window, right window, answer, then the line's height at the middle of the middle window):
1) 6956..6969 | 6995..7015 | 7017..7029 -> 0.21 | 14.6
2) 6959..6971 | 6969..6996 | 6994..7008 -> 0.00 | 14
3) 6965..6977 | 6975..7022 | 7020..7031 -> 0.09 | 14.2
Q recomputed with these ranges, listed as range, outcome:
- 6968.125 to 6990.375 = 14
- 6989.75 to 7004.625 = 14.1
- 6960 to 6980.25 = 14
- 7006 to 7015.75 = 14.4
